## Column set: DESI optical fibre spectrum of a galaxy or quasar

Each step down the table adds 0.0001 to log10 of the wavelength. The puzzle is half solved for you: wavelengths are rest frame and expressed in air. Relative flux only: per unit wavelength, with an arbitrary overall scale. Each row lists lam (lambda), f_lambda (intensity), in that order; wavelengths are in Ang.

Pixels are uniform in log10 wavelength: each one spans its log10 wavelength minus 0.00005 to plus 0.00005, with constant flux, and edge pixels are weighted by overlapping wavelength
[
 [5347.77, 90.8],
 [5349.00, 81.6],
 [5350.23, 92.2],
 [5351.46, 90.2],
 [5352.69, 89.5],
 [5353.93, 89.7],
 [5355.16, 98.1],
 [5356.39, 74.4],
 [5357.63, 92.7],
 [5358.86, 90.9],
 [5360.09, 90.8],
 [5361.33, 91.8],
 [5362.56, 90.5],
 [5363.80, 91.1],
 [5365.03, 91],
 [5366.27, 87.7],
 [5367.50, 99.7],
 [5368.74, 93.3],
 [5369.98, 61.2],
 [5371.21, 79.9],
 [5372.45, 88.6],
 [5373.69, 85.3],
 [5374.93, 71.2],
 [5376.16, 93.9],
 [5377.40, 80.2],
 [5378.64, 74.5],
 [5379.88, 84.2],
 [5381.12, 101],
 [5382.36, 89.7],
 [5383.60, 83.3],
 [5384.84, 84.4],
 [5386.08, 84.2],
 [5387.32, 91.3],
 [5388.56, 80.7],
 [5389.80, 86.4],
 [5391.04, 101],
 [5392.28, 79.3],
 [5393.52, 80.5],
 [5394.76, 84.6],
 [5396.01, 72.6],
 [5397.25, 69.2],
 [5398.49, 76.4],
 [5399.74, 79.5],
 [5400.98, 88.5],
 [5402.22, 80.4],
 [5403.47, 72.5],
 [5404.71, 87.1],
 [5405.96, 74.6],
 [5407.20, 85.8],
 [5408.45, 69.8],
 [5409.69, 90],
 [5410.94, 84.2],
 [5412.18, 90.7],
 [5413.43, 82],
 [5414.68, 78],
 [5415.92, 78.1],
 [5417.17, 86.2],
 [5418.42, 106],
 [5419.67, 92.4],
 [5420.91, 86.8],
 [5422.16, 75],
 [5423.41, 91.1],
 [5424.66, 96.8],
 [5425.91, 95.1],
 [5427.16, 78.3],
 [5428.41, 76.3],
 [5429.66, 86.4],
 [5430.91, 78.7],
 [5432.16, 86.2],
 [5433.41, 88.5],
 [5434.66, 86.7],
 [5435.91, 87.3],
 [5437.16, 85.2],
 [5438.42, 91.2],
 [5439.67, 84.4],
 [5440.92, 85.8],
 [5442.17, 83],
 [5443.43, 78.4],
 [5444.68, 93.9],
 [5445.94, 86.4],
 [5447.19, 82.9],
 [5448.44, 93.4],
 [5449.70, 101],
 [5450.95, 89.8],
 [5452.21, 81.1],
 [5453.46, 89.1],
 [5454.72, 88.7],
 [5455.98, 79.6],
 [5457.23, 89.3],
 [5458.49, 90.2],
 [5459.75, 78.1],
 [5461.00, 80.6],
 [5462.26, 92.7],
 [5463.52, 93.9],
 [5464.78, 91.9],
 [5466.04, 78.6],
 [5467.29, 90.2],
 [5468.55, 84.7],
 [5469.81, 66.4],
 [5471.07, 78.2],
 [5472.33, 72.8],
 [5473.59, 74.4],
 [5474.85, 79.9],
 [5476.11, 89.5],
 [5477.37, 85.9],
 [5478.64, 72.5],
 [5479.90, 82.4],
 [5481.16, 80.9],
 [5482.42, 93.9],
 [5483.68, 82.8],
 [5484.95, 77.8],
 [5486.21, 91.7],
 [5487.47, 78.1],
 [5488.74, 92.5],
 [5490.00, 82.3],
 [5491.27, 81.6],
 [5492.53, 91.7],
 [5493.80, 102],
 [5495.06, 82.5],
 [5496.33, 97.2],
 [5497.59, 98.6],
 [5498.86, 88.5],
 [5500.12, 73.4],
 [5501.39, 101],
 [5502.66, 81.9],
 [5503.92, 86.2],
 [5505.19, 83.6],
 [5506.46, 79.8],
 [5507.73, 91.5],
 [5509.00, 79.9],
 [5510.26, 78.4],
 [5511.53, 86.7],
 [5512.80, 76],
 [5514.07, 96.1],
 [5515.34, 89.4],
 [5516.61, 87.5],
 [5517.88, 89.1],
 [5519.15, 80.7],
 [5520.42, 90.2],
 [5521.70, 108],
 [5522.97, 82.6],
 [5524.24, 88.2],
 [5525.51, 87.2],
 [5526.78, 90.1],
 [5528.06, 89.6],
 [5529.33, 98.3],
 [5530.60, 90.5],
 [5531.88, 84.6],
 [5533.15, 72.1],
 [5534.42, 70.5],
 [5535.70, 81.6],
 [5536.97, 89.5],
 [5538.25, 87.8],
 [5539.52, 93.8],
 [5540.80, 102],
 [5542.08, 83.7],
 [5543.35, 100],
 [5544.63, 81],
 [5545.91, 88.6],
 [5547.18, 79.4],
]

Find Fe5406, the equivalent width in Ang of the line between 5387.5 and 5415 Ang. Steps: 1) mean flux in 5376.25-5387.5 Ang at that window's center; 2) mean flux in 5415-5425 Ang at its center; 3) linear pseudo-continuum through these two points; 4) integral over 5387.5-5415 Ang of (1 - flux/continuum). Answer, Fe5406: 1.7 Ang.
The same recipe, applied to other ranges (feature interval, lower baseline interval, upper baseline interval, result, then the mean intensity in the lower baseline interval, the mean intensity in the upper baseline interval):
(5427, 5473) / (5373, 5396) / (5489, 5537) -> 0.5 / 85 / 87.1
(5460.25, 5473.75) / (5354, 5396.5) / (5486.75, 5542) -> 0.7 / 86.3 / 87.5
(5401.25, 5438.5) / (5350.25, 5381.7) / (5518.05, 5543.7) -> 1.2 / 87.3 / 88.4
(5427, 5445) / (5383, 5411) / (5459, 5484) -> -0.5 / 82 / 82.6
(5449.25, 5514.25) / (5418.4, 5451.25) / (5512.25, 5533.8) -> 1.9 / 87.3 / 88.3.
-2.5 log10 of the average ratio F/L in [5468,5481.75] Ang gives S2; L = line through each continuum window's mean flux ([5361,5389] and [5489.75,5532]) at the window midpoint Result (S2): 0.11 mag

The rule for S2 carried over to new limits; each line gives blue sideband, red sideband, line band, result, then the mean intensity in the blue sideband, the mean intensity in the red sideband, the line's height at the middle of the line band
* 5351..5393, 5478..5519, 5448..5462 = -0.01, 87.1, 86.1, 86.4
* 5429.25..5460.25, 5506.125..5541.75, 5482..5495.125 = 0.00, 86.6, 87.2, 87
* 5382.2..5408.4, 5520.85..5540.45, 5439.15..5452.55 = -0.04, 82.1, 87.8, 84.2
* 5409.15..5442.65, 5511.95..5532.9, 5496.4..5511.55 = 0.03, 86.3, 88.9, 88.4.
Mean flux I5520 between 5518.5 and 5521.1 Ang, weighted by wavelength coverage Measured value 85.5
